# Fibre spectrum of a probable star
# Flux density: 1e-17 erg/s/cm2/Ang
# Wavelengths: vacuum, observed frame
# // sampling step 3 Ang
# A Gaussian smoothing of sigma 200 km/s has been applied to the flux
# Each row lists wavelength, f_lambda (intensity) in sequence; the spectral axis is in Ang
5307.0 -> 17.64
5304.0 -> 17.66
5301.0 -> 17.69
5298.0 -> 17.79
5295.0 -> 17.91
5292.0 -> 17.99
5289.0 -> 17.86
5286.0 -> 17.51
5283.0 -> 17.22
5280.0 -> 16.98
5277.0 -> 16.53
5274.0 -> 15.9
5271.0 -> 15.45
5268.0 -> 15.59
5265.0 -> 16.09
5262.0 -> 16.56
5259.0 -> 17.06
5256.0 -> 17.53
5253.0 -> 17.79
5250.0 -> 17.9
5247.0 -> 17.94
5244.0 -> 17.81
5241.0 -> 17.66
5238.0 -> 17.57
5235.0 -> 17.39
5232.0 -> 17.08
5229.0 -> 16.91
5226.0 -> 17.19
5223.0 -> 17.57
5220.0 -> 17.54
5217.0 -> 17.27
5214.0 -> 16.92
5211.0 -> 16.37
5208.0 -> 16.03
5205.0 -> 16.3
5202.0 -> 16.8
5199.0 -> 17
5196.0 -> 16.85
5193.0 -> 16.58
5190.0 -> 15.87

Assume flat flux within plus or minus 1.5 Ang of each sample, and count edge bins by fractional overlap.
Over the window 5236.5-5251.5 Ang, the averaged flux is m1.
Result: 17.8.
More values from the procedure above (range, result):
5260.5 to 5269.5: 16.1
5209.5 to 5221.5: 17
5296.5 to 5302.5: 17.7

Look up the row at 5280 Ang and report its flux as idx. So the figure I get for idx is 16.98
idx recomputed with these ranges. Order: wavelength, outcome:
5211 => 16.37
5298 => 17.79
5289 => 17.86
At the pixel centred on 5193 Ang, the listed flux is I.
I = 16.58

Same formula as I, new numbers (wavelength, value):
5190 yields 15.87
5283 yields 17.22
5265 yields 16.09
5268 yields 15.59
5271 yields 15.45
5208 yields 16.03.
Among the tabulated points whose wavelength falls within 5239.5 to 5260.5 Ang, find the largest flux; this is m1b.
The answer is 17.94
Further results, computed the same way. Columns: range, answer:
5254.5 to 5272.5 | 17.53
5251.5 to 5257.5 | 17.79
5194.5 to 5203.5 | 17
